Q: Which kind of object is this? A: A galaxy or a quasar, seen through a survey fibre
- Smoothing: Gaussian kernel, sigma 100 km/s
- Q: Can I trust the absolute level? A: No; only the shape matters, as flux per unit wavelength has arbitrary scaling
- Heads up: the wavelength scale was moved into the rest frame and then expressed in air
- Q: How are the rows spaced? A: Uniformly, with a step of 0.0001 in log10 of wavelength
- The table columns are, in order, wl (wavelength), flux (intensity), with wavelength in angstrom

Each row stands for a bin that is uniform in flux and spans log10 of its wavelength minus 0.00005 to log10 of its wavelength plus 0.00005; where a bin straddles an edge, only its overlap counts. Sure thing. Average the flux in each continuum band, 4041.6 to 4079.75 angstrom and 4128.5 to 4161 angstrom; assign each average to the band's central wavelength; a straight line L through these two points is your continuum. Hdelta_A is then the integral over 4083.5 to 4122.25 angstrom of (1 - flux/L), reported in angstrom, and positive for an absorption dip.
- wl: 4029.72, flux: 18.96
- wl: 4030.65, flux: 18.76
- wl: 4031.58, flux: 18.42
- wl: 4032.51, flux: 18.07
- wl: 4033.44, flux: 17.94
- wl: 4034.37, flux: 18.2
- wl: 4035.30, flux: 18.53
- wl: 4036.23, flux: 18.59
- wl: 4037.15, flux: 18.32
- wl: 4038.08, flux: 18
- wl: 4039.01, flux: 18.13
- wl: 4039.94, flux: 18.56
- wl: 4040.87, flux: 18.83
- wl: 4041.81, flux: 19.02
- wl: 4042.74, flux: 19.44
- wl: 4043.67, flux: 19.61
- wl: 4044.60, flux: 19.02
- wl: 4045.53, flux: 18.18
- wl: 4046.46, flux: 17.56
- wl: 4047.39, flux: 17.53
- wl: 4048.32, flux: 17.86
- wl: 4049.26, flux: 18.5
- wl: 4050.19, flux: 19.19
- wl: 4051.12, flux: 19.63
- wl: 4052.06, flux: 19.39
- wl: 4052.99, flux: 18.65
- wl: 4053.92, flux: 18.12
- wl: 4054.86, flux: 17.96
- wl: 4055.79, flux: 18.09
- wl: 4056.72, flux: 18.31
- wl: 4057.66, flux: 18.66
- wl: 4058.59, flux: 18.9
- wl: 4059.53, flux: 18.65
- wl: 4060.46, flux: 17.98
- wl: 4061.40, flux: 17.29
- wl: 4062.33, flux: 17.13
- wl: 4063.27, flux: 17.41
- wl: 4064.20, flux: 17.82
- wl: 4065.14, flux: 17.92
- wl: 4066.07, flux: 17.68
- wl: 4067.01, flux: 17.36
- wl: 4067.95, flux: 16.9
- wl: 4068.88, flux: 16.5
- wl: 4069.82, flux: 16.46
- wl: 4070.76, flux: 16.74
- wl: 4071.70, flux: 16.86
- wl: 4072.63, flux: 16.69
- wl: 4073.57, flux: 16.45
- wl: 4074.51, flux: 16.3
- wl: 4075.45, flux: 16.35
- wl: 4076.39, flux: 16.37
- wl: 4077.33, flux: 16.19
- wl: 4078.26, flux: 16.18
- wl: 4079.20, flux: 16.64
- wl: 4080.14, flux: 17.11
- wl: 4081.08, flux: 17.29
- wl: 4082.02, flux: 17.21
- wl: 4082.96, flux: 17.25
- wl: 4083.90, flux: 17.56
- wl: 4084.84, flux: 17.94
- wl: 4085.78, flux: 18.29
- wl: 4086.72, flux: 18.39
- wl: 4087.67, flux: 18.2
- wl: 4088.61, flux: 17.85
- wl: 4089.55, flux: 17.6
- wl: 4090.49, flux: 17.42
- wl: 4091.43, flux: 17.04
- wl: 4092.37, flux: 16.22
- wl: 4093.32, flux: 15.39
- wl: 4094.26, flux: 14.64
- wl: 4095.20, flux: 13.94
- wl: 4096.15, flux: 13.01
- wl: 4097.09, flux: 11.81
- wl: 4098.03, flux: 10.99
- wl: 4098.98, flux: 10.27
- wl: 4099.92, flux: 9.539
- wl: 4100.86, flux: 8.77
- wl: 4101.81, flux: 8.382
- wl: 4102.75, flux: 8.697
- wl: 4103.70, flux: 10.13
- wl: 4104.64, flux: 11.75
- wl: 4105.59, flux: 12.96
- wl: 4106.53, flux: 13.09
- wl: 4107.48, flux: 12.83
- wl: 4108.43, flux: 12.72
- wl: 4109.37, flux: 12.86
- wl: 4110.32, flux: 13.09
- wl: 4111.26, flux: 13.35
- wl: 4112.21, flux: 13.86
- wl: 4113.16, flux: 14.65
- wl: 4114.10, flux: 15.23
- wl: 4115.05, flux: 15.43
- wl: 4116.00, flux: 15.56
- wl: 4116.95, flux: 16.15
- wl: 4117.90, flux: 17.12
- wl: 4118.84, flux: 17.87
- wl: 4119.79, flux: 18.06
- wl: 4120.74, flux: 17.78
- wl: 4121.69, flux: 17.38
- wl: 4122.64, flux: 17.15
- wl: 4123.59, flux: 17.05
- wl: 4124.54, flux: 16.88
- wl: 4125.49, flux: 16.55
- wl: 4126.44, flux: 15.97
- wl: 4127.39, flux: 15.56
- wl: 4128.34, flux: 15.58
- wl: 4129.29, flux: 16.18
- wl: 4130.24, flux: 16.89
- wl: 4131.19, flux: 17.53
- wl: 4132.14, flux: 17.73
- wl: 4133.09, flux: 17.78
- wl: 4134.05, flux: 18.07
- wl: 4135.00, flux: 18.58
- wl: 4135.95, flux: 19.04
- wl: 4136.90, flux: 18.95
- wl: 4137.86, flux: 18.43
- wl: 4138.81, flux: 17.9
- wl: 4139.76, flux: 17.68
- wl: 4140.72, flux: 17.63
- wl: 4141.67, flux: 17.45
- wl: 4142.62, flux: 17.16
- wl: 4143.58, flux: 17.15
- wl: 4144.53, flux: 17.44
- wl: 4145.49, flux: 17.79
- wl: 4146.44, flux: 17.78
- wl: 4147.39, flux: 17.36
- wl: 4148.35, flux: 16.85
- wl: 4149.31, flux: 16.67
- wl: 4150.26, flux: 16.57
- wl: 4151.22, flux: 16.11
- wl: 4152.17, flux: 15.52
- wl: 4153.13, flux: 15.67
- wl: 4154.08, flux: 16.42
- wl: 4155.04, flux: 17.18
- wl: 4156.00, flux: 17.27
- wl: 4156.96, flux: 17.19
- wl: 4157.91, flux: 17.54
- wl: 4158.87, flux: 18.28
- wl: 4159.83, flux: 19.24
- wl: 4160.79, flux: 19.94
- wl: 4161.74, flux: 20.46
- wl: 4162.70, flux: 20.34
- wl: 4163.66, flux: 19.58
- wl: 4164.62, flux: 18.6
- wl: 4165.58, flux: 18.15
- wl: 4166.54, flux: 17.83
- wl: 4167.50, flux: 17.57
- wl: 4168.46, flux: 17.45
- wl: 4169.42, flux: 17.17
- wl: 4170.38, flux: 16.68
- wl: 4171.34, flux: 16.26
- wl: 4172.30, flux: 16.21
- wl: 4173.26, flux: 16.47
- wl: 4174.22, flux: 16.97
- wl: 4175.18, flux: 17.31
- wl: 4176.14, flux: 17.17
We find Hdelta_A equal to 6.9 angstrom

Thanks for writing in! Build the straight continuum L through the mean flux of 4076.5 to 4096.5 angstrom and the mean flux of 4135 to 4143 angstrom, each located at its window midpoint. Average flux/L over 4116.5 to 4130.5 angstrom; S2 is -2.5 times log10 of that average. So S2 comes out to 0.05 mag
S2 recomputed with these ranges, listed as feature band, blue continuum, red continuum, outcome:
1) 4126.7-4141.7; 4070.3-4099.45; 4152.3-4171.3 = -0.02 mag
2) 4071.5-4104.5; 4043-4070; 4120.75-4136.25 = 0.17 mag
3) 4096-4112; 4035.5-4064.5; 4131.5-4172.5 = 0.49 mag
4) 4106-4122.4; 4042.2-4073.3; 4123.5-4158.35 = 0.15 mag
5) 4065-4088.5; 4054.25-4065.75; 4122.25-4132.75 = 0.04 mag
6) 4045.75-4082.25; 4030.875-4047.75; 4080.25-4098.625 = -0.01 mag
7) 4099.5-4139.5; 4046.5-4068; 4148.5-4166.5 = 0.18 mag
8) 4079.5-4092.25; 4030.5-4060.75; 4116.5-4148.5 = 0.02 mag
